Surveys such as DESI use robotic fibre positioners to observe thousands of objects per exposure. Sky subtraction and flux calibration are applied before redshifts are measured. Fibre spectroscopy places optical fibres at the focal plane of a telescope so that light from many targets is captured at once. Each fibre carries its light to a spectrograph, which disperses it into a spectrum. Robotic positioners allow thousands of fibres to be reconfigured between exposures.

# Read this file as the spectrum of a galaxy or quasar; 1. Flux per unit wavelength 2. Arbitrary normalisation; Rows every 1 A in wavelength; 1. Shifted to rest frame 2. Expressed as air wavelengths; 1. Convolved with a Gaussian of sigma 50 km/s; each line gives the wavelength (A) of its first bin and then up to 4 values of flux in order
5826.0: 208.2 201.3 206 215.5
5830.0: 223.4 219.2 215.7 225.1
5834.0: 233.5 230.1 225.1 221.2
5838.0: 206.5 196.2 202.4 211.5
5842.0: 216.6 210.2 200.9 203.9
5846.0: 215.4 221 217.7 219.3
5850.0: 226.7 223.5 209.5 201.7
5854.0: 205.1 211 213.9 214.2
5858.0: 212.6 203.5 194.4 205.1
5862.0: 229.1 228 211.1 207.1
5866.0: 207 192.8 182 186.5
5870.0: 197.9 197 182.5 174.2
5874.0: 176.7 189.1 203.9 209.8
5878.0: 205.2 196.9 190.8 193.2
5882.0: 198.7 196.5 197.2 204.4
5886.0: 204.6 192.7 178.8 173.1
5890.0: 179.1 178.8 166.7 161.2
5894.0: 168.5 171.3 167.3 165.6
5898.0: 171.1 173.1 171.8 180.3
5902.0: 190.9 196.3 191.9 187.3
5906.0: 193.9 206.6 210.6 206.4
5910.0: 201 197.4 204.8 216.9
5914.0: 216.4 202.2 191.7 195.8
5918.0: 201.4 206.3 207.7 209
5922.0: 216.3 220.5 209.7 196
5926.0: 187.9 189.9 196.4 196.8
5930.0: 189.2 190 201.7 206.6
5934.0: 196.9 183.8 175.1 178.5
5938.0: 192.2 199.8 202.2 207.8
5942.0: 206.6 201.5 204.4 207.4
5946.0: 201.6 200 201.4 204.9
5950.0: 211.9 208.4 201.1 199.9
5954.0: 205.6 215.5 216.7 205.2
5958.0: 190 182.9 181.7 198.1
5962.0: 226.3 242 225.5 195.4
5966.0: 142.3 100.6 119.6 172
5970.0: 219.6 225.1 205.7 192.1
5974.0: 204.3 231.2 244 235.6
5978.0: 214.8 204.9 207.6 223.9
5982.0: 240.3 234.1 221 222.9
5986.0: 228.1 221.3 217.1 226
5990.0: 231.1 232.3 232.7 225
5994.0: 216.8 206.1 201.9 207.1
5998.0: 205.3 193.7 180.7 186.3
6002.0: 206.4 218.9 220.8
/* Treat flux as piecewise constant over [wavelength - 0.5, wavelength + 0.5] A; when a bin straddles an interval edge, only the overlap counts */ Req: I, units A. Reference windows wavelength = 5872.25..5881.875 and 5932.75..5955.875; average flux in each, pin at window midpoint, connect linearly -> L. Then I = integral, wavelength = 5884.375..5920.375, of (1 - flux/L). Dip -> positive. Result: 1.16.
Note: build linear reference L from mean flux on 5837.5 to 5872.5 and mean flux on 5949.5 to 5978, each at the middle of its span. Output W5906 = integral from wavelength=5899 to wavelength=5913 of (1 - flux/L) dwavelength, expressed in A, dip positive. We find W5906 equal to 0.6 A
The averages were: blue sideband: 208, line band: 195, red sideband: 200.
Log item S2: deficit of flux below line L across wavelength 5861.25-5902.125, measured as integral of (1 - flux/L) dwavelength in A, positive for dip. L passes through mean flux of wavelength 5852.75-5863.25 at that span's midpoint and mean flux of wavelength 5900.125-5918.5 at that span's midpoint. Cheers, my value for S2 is 3.22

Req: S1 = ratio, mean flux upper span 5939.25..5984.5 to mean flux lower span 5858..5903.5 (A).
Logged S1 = 1.1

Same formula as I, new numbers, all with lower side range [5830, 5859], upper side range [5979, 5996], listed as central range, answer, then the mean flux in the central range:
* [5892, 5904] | 2.4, 175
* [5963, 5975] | 1.9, 187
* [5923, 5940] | 2.0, 194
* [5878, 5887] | 0.8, 198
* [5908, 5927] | 1.2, 205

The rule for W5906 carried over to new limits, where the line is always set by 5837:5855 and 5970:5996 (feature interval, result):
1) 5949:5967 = 1.59 A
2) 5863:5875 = 1.09 A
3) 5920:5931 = 0.82 A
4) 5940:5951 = 0.69 A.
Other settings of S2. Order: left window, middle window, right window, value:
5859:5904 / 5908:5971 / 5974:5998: 2.76 A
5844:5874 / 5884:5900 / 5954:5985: 2.18 A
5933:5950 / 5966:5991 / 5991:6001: -0.52 A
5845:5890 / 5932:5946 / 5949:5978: 0.23 A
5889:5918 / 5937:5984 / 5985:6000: 0.67 A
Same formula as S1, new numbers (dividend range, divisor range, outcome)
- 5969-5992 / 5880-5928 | 1.15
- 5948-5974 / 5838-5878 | 0.95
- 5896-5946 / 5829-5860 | 0.92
